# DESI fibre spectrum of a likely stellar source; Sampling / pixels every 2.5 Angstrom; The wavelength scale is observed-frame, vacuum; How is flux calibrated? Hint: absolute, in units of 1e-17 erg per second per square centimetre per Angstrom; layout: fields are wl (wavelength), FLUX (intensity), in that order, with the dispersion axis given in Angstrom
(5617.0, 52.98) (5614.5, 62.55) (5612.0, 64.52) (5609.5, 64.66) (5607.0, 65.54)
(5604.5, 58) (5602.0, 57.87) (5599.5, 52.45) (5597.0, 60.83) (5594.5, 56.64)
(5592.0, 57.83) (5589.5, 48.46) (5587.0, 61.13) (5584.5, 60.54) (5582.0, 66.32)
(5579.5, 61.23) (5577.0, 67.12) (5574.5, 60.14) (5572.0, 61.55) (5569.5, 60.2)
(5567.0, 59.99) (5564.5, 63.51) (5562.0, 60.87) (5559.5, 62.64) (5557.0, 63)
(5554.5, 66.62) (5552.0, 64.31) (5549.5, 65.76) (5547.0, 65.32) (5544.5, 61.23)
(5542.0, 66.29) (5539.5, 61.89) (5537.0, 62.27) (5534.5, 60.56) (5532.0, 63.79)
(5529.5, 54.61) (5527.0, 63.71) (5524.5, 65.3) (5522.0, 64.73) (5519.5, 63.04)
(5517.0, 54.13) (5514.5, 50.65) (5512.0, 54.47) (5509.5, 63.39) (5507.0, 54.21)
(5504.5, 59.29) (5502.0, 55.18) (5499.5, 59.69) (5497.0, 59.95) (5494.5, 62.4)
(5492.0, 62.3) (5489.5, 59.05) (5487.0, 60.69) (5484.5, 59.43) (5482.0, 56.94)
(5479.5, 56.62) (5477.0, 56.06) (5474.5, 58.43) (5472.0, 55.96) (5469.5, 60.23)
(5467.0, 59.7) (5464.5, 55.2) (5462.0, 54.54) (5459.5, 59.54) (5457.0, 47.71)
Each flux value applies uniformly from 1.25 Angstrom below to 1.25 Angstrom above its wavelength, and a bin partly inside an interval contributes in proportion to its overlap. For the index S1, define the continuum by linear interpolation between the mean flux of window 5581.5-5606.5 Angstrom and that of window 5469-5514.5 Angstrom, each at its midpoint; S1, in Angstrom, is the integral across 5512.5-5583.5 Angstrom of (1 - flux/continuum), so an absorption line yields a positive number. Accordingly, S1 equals -4.82 Angstrom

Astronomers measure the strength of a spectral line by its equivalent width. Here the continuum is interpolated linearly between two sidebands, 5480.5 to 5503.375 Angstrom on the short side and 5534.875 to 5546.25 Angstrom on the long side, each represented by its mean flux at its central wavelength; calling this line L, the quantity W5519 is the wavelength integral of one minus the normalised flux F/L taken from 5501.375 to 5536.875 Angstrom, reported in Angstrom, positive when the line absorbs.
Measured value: 1.2 Angstrom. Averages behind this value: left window 59.5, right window 62.8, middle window 59.2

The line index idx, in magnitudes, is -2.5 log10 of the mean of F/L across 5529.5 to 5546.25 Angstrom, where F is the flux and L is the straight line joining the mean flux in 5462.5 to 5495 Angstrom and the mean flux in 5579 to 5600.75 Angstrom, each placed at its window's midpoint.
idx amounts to -0.07 mag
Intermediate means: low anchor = 58.5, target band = 62.1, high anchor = 58.3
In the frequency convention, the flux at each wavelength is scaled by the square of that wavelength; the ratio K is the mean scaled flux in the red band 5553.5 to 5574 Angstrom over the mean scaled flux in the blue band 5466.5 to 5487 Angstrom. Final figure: 1.1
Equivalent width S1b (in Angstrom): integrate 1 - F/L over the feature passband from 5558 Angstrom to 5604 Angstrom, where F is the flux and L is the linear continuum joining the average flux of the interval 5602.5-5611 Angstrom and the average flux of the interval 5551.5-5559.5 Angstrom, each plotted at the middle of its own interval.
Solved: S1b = 2.5 Angstrom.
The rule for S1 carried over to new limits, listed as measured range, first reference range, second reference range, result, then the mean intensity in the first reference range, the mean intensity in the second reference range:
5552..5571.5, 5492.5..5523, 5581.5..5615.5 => -1.1 Angstrom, 58.5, 59.6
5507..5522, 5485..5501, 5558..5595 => 0.8 Angstrom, 60.5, 60.6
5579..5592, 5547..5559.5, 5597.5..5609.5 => 0.4 Angstrom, 64.7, 59.3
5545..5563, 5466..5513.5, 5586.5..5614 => -1.6 Angstrom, 58.6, 58.9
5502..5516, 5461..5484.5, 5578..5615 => 0.4 Angstrom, 57.2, 59.9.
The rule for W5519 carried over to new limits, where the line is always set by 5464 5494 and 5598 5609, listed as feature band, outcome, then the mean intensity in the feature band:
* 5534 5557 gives -2.0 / 63.9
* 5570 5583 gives -0.9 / 63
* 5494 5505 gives -0.1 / 59.1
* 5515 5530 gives -0.5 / 60.7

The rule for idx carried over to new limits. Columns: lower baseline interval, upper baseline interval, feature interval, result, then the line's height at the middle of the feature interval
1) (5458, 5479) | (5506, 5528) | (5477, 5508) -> -0.01 mag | 58.3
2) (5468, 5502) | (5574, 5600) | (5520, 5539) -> -0.05 mag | 59.2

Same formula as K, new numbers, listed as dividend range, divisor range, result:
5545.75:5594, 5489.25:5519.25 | 1.09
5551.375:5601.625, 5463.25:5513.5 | 1.07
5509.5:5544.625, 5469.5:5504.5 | 1.05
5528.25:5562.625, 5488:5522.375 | 1.09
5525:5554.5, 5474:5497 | 1.08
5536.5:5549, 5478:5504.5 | 1.09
